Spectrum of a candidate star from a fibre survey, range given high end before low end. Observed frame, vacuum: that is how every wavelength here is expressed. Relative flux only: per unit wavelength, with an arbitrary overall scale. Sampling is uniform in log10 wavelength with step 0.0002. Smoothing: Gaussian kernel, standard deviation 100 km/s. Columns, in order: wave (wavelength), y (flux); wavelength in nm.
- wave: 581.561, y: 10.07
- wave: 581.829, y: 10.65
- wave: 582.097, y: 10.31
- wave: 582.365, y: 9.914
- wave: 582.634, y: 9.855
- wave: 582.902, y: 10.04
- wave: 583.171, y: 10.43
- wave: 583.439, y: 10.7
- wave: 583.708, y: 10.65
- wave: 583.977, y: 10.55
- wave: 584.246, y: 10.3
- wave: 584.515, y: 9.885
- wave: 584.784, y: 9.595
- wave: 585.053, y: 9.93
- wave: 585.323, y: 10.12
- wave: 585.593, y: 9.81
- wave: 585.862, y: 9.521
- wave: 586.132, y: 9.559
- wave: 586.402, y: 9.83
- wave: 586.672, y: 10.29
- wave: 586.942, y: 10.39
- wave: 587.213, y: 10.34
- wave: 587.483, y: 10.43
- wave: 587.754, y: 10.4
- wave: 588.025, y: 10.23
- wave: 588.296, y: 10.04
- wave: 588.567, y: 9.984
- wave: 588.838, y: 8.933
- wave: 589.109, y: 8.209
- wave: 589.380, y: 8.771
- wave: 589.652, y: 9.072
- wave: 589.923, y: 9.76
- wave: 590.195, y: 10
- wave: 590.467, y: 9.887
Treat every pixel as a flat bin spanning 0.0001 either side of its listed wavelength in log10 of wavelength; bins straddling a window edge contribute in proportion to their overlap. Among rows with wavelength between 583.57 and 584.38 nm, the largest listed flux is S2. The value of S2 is 10.65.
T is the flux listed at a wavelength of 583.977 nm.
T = 10.55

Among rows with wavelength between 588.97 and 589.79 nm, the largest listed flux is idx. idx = 9.072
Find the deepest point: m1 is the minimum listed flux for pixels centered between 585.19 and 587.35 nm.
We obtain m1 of 9.521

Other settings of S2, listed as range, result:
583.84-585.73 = 10.55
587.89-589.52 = 10.23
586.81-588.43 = 10.43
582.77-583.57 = 10.7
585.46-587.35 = 10.39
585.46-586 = 9.81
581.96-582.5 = 10.31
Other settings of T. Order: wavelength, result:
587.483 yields 10.43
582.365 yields 9.914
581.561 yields 10.07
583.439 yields 10.7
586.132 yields 9.559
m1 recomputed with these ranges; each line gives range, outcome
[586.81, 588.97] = 8.933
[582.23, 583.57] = 9.855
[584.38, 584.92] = 9.595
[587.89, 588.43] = 10.04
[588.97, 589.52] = 8.209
